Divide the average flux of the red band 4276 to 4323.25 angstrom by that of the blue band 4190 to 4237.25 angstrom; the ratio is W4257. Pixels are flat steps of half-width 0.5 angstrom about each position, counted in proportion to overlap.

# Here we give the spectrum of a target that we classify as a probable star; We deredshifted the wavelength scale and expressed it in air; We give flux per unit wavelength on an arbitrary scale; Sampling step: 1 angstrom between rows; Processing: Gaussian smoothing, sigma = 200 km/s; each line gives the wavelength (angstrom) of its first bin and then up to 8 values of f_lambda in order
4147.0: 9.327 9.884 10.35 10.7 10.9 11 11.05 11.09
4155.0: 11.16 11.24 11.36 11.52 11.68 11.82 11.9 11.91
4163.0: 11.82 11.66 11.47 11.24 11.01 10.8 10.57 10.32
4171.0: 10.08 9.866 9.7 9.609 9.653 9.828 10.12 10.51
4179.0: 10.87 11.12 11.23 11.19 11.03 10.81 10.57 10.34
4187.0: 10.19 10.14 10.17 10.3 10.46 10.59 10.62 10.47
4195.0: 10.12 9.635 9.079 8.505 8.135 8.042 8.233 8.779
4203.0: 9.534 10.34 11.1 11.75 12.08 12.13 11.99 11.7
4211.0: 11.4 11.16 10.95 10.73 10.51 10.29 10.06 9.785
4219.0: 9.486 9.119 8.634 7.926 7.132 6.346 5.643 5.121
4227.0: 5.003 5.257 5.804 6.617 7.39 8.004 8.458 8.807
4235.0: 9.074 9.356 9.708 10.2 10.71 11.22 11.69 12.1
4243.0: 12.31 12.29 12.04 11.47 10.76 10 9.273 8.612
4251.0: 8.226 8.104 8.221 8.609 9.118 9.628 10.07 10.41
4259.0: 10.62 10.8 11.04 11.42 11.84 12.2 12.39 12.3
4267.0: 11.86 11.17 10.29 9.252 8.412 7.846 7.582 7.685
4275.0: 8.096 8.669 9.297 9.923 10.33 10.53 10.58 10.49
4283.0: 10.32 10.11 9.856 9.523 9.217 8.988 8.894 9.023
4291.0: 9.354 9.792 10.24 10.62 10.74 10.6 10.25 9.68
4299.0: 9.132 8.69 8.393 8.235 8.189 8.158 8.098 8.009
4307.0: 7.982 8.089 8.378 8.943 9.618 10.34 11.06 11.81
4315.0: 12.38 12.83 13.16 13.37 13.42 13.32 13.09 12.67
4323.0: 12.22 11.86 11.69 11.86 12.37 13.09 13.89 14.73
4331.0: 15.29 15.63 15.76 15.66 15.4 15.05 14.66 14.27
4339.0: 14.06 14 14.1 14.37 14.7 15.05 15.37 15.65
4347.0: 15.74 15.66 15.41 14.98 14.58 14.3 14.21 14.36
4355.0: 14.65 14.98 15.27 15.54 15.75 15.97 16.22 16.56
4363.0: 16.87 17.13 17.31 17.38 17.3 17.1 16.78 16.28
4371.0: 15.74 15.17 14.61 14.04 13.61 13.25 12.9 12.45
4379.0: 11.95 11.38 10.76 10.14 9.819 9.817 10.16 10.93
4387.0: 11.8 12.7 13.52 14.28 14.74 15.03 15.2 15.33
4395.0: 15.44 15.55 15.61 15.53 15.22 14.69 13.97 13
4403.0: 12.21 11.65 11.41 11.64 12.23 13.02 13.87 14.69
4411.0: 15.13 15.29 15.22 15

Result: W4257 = 1.10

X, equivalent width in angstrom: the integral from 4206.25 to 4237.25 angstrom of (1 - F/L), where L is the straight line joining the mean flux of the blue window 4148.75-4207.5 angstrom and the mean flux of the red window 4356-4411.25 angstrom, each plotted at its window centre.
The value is 6.48 angstrom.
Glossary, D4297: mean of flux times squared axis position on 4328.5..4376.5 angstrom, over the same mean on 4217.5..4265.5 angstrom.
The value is 1.7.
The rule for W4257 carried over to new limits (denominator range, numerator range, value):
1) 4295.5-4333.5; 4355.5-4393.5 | 1.27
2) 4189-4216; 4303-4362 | 1.29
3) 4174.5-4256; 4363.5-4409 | 1.42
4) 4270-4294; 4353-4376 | 1.68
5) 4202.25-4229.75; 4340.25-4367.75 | 1.68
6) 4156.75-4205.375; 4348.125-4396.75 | 1.38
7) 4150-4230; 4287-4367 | 1.27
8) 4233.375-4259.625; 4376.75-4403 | 1.30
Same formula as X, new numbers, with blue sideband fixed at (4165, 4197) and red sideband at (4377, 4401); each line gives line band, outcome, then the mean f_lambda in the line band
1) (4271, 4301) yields 5.9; 9.48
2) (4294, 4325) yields 4.3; 10.4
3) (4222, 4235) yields 5.0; 6.78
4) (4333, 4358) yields -4.6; 14.9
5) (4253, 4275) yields 2.6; 10.1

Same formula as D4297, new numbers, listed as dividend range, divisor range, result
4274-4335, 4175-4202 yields 1.13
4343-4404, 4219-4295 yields 1.61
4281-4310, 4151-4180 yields 0.90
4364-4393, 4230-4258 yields 1.49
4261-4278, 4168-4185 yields 1.01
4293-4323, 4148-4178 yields 1.02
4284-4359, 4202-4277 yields 1.32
